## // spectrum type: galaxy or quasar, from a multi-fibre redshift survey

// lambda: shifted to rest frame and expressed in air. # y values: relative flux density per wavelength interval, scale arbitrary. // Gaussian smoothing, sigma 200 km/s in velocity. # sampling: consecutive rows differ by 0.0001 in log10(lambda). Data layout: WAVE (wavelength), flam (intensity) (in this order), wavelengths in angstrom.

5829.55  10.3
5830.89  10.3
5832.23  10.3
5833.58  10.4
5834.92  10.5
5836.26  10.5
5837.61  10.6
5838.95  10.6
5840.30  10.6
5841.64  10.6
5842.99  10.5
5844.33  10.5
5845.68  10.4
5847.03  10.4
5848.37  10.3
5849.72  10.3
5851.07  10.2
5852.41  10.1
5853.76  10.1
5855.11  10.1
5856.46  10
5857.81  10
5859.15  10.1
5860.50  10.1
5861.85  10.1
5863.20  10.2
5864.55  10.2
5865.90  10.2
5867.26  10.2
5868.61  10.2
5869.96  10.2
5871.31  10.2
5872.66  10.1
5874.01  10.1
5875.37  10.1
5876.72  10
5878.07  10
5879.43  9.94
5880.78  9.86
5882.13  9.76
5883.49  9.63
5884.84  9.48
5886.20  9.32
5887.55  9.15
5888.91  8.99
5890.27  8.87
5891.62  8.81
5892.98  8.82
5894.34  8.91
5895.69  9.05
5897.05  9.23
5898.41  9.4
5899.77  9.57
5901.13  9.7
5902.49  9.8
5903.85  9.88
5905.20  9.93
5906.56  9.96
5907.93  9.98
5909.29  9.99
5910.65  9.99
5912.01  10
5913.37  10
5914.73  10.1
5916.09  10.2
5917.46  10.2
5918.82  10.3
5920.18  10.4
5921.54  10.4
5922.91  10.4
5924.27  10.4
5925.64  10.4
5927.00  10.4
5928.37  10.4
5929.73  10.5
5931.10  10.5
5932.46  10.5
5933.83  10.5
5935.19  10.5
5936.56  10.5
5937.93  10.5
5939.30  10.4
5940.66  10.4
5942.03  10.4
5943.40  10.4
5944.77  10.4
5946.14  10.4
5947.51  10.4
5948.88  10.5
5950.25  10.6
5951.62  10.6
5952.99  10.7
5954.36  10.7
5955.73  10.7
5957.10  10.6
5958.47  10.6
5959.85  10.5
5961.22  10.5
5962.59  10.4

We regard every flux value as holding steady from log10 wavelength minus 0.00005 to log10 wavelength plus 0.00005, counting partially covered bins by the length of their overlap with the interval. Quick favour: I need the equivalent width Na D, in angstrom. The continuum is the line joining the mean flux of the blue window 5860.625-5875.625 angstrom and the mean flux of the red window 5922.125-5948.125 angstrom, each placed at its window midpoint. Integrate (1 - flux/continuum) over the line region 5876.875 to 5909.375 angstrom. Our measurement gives 2.4 angstrom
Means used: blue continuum 10.2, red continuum 10.4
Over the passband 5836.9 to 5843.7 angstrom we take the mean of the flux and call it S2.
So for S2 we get 10.6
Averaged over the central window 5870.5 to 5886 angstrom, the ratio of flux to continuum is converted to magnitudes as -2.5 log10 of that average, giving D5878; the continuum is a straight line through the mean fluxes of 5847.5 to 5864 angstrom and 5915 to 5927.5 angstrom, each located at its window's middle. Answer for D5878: 0.032 mag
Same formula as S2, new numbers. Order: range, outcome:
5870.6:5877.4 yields 10.1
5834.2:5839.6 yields 10.6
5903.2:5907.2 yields 9.95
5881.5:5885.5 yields 9.62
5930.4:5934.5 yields 10.5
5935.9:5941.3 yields 10.5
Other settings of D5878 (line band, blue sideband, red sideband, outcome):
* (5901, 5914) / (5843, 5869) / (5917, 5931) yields 0.04 mag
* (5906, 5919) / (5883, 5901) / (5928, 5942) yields -0.03 mag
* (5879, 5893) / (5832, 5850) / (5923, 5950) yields 0.12 mag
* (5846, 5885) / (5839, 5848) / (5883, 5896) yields -0.03 mag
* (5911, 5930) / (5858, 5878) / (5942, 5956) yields 0.01 mag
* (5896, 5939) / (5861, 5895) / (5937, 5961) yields 0.00 mag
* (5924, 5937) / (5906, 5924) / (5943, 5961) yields -0.01 mag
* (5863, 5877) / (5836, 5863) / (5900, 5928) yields 0.01 mag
